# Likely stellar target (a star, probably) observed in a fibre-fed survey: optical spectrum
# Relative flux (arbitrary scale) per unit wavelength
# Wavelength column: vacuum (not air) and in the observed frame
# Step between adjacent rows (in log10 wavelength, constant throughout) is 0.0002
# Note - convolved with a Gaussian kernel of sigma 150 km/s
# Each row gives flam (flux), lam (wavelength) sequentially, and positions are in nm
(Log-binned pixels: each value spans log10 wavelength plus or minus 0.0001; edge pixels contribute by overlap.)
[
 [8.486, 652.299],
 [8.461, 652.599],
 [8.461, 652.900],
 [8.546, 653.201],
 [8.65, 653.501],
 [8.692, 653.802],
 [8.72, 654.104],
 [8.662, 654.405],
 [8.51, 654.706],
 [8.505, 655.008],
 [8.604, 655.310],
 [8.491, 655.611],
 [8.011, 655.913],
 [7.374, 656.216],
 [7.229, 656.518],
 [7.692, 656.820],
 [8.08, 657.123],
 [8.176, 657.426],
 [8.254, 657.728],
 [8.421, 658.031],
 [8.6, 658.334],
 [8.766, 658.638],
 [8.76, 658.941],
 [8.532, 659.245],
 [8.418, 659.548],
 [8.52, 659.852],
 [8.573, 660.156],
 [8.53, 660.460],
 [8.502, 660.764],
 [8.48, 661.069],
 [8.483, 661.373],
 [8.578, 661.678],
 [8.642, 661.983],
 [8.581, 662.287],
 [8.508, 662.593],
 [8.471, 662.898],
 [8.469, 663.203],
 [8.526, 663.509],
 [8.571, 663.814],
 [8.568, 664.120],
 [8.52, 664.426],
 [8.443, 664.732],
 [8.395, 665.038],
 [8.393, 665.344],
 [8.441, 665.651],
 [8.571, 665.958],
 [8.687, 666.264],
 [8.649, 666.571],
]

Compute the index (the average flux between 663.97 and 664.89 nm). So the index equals 8.51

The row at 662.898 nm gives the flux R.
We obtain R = 8.471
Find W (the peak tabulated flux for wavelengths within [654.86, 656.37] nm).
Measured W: 8.604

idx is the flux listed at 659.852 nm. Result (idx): 8.52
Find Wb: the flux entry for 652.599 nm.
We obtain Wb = 8.461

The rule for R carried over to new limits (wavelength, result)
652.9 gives 8.461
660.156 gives 8.573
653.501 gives 8.65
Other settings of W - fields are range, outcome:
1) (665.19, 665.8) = 8.441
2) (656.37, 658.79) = 8.766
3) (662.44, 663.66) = 8.526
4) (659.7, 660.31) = 8.573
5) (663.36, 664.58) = 8.571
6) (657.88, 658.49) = 8.6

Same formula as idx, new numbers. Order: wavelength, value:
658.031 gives 8.421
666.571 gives 8.649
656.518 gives 7.229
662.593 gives 8.508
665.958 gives 8.571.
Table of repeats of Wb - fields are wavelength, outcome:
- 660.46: 8.53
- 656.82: 7.692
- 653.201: 8.546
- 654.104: 8.72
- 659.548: 8.418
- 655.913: 8.011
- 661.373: 8.483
